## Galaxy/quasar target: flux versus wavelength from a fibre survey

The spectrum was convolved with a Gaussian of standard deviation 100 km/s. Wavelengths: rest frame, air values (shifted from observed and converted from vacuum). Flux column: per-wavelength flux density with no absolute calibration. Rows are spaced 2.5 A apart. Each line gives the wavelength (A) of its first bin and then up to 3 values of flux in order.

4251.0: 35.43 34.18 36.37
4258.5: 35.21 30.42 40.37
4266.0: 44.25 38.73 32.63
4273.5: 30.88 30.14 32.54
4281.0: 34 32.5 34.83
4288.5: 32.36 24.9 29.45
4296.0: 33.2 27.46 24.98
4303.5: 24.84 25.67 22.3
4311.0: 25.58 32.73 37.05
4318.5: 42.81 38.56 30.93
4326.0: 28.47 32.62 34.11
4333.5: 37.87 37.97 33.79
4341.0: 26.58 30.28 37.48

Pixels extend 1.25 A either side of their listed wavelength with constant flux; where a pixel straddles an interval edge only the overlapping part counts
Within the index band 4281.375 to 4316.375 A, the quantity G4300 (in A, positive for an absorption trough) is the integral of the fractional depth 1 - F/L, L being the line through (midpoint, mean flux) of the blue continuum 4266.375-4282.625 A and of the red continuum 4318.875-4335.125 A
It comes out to 5.1 A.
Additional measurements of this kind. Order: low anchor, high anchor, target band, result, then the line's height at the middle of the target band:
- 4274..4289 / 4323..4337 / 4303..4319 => 1.7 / 33.3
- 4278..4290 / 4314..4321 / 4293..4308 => 3.6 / 36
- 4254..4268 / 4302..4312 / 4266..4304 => -1.0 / 30.6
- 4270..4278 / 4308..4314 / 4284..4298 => -0.8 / 29.2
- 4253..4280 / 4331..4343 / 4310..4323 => -0.4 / 34.2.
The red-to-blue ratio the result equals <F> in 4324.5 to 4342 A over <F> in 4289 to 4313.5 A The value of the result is 1.2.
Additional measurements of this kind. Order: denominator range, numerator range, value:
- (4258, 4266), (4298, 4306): 0.70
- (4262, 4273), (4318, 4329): 0.90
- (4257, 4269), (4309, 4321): 0.91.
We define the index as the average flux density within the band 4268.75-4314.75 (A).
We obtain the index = 29.7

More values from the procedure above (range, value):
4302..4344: 31.9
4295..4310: 26.3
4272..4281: 31.6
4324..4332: 31.6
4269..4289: 32.7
